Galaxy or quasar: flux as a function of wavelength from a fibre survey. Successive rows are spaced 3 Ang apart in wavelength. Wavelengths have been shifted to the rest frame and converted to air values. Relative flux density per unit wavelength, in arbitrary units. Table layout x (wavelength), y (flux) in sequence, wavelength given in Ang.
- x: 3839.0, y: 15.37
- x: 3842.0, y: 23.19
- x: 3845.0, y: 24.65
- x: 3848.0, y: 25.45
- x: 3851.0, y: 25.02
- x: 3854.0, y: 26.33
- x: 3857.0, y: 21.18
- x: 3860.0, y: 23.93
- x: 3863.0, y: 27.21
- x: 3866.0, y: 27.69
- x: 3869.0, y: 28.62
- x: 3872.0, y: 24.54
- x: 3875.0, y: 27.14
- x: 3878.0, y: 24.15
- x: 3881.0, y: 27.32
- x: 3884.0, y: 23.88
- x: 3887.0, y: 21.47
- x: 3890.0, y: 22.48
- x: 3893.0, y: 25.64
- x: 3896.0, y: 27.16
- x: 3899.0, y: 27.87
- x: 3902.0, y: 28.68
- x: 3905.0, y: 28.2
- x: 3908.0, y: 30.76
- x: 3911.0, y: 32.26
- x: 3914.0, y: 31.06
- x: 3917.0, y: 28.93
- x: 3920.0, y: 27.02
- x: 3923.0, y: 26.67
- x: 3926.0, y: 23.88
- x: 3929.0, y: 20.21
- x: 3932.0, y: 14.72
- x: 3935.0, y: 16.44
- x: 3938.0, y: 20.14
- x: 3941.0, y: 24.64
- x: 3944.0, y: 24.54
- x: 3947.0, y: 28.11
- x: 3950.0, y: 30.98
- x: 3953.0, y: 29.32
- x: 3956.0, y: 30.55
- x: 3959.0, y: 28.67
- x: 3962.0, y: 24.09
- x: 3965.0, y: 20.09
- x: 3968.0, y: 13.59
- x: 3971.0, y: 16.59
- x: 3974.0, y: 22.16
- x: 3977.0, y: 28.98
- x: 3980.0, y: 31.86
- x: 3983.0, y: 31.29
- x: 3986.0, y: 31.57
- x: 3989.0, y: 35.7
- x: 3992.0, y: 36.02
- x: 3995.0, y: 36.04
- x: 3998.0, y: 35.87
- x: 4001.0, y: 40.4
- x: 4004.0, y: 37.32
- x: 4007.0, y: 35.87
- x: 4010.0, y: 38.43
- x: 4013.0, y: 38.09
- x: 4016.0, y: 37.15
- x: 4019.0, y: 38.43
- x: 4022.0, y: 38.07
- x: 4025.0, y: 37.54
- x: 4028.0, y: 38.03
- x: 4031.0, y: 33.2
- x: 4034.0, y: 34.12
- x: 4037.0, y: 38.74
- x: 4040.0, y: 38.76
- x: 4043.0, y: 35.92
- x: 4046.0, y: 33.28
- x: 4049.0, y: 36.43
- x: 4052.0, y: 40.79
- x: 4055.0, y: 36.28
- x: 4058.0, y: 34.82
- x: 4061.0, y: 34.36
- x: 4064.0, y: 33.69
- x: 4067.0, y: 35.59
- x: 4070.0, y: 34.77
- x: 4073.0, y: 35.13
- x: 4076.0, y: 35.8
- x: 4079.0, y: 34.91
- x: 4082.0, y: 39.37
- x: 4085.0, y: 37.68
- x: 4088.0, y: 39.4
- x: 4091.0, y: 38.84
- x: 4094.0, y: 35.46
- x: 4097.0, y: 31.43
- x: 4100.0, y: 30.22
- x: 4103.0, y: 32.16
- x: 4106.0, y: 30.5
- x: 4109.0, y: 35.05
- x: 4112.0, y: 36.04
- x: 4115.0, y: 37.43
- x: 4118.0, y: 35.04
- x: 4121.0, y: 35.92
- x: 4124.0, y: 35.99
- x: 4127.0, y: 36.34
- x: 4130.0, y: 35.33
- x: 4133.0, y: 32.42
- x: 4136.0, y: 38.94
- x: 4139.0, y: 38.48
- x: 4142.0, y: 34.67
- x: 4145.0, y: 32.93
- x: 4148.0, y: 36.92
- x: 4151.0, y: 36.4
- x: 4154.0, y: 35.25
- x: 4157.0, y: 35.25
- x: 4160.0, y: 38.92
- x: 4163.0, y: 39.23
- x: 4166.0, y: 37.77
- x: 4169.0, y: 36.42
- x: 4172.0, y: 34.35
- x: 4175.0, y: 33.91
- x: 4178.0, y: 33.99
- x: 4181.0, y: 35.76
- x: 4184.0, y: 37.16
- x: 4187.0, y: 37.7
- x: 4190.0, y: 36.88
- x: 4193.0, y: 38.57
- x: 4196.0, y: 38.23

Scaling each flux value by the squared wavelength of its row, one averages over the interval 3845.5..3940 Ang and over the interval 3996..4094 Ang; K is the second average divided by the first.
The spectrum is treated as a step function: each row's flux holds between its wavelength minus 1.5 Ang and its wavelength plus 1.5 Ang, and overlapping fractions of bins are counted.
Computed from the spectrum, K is 1.6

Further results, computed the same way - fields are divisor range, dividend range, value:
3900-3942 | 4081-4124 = 1.53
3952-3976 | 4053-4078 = 1.60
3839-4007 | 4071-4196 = 1.49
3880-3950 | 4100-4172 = 1.57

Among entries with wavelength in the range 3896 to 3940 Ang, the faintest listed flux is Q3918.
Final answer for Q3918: 14.72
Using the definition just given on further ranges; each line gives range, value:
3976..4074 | 28.98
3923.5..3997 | 13.59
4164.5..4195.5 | 33.91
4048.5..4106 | 30.22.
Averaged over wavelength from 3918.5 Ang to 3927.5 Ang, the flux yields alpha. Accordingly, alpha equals 25.9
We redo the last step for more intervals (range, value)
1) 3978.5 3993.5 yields 33.3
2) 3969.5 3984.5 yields 26.2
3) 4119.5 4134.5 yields 35.2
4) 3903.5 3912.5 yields 30.4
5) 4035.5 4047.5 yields 36.7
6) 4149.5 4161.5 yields 36.5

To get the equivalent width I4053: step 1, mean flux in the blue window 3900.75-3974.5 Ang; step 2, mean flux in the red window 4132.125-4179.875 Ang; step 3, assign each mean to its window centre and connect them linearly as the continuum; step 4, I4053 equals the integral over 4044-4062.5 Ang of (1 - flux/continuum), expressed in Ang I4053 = -3.1 Ang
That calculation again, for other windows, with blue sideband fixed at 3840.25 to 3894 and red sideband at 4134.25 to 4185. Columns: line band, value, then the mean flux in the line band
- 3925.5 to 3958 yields 4.5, 24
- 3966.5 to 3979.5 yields 3.5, 21.2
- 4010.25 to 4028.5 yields -4.2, 37.9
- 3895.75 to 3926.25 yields -2.3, 28.6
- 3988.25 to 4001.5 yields -3.0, 36.6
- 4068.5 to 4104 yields -2.2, 35.5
